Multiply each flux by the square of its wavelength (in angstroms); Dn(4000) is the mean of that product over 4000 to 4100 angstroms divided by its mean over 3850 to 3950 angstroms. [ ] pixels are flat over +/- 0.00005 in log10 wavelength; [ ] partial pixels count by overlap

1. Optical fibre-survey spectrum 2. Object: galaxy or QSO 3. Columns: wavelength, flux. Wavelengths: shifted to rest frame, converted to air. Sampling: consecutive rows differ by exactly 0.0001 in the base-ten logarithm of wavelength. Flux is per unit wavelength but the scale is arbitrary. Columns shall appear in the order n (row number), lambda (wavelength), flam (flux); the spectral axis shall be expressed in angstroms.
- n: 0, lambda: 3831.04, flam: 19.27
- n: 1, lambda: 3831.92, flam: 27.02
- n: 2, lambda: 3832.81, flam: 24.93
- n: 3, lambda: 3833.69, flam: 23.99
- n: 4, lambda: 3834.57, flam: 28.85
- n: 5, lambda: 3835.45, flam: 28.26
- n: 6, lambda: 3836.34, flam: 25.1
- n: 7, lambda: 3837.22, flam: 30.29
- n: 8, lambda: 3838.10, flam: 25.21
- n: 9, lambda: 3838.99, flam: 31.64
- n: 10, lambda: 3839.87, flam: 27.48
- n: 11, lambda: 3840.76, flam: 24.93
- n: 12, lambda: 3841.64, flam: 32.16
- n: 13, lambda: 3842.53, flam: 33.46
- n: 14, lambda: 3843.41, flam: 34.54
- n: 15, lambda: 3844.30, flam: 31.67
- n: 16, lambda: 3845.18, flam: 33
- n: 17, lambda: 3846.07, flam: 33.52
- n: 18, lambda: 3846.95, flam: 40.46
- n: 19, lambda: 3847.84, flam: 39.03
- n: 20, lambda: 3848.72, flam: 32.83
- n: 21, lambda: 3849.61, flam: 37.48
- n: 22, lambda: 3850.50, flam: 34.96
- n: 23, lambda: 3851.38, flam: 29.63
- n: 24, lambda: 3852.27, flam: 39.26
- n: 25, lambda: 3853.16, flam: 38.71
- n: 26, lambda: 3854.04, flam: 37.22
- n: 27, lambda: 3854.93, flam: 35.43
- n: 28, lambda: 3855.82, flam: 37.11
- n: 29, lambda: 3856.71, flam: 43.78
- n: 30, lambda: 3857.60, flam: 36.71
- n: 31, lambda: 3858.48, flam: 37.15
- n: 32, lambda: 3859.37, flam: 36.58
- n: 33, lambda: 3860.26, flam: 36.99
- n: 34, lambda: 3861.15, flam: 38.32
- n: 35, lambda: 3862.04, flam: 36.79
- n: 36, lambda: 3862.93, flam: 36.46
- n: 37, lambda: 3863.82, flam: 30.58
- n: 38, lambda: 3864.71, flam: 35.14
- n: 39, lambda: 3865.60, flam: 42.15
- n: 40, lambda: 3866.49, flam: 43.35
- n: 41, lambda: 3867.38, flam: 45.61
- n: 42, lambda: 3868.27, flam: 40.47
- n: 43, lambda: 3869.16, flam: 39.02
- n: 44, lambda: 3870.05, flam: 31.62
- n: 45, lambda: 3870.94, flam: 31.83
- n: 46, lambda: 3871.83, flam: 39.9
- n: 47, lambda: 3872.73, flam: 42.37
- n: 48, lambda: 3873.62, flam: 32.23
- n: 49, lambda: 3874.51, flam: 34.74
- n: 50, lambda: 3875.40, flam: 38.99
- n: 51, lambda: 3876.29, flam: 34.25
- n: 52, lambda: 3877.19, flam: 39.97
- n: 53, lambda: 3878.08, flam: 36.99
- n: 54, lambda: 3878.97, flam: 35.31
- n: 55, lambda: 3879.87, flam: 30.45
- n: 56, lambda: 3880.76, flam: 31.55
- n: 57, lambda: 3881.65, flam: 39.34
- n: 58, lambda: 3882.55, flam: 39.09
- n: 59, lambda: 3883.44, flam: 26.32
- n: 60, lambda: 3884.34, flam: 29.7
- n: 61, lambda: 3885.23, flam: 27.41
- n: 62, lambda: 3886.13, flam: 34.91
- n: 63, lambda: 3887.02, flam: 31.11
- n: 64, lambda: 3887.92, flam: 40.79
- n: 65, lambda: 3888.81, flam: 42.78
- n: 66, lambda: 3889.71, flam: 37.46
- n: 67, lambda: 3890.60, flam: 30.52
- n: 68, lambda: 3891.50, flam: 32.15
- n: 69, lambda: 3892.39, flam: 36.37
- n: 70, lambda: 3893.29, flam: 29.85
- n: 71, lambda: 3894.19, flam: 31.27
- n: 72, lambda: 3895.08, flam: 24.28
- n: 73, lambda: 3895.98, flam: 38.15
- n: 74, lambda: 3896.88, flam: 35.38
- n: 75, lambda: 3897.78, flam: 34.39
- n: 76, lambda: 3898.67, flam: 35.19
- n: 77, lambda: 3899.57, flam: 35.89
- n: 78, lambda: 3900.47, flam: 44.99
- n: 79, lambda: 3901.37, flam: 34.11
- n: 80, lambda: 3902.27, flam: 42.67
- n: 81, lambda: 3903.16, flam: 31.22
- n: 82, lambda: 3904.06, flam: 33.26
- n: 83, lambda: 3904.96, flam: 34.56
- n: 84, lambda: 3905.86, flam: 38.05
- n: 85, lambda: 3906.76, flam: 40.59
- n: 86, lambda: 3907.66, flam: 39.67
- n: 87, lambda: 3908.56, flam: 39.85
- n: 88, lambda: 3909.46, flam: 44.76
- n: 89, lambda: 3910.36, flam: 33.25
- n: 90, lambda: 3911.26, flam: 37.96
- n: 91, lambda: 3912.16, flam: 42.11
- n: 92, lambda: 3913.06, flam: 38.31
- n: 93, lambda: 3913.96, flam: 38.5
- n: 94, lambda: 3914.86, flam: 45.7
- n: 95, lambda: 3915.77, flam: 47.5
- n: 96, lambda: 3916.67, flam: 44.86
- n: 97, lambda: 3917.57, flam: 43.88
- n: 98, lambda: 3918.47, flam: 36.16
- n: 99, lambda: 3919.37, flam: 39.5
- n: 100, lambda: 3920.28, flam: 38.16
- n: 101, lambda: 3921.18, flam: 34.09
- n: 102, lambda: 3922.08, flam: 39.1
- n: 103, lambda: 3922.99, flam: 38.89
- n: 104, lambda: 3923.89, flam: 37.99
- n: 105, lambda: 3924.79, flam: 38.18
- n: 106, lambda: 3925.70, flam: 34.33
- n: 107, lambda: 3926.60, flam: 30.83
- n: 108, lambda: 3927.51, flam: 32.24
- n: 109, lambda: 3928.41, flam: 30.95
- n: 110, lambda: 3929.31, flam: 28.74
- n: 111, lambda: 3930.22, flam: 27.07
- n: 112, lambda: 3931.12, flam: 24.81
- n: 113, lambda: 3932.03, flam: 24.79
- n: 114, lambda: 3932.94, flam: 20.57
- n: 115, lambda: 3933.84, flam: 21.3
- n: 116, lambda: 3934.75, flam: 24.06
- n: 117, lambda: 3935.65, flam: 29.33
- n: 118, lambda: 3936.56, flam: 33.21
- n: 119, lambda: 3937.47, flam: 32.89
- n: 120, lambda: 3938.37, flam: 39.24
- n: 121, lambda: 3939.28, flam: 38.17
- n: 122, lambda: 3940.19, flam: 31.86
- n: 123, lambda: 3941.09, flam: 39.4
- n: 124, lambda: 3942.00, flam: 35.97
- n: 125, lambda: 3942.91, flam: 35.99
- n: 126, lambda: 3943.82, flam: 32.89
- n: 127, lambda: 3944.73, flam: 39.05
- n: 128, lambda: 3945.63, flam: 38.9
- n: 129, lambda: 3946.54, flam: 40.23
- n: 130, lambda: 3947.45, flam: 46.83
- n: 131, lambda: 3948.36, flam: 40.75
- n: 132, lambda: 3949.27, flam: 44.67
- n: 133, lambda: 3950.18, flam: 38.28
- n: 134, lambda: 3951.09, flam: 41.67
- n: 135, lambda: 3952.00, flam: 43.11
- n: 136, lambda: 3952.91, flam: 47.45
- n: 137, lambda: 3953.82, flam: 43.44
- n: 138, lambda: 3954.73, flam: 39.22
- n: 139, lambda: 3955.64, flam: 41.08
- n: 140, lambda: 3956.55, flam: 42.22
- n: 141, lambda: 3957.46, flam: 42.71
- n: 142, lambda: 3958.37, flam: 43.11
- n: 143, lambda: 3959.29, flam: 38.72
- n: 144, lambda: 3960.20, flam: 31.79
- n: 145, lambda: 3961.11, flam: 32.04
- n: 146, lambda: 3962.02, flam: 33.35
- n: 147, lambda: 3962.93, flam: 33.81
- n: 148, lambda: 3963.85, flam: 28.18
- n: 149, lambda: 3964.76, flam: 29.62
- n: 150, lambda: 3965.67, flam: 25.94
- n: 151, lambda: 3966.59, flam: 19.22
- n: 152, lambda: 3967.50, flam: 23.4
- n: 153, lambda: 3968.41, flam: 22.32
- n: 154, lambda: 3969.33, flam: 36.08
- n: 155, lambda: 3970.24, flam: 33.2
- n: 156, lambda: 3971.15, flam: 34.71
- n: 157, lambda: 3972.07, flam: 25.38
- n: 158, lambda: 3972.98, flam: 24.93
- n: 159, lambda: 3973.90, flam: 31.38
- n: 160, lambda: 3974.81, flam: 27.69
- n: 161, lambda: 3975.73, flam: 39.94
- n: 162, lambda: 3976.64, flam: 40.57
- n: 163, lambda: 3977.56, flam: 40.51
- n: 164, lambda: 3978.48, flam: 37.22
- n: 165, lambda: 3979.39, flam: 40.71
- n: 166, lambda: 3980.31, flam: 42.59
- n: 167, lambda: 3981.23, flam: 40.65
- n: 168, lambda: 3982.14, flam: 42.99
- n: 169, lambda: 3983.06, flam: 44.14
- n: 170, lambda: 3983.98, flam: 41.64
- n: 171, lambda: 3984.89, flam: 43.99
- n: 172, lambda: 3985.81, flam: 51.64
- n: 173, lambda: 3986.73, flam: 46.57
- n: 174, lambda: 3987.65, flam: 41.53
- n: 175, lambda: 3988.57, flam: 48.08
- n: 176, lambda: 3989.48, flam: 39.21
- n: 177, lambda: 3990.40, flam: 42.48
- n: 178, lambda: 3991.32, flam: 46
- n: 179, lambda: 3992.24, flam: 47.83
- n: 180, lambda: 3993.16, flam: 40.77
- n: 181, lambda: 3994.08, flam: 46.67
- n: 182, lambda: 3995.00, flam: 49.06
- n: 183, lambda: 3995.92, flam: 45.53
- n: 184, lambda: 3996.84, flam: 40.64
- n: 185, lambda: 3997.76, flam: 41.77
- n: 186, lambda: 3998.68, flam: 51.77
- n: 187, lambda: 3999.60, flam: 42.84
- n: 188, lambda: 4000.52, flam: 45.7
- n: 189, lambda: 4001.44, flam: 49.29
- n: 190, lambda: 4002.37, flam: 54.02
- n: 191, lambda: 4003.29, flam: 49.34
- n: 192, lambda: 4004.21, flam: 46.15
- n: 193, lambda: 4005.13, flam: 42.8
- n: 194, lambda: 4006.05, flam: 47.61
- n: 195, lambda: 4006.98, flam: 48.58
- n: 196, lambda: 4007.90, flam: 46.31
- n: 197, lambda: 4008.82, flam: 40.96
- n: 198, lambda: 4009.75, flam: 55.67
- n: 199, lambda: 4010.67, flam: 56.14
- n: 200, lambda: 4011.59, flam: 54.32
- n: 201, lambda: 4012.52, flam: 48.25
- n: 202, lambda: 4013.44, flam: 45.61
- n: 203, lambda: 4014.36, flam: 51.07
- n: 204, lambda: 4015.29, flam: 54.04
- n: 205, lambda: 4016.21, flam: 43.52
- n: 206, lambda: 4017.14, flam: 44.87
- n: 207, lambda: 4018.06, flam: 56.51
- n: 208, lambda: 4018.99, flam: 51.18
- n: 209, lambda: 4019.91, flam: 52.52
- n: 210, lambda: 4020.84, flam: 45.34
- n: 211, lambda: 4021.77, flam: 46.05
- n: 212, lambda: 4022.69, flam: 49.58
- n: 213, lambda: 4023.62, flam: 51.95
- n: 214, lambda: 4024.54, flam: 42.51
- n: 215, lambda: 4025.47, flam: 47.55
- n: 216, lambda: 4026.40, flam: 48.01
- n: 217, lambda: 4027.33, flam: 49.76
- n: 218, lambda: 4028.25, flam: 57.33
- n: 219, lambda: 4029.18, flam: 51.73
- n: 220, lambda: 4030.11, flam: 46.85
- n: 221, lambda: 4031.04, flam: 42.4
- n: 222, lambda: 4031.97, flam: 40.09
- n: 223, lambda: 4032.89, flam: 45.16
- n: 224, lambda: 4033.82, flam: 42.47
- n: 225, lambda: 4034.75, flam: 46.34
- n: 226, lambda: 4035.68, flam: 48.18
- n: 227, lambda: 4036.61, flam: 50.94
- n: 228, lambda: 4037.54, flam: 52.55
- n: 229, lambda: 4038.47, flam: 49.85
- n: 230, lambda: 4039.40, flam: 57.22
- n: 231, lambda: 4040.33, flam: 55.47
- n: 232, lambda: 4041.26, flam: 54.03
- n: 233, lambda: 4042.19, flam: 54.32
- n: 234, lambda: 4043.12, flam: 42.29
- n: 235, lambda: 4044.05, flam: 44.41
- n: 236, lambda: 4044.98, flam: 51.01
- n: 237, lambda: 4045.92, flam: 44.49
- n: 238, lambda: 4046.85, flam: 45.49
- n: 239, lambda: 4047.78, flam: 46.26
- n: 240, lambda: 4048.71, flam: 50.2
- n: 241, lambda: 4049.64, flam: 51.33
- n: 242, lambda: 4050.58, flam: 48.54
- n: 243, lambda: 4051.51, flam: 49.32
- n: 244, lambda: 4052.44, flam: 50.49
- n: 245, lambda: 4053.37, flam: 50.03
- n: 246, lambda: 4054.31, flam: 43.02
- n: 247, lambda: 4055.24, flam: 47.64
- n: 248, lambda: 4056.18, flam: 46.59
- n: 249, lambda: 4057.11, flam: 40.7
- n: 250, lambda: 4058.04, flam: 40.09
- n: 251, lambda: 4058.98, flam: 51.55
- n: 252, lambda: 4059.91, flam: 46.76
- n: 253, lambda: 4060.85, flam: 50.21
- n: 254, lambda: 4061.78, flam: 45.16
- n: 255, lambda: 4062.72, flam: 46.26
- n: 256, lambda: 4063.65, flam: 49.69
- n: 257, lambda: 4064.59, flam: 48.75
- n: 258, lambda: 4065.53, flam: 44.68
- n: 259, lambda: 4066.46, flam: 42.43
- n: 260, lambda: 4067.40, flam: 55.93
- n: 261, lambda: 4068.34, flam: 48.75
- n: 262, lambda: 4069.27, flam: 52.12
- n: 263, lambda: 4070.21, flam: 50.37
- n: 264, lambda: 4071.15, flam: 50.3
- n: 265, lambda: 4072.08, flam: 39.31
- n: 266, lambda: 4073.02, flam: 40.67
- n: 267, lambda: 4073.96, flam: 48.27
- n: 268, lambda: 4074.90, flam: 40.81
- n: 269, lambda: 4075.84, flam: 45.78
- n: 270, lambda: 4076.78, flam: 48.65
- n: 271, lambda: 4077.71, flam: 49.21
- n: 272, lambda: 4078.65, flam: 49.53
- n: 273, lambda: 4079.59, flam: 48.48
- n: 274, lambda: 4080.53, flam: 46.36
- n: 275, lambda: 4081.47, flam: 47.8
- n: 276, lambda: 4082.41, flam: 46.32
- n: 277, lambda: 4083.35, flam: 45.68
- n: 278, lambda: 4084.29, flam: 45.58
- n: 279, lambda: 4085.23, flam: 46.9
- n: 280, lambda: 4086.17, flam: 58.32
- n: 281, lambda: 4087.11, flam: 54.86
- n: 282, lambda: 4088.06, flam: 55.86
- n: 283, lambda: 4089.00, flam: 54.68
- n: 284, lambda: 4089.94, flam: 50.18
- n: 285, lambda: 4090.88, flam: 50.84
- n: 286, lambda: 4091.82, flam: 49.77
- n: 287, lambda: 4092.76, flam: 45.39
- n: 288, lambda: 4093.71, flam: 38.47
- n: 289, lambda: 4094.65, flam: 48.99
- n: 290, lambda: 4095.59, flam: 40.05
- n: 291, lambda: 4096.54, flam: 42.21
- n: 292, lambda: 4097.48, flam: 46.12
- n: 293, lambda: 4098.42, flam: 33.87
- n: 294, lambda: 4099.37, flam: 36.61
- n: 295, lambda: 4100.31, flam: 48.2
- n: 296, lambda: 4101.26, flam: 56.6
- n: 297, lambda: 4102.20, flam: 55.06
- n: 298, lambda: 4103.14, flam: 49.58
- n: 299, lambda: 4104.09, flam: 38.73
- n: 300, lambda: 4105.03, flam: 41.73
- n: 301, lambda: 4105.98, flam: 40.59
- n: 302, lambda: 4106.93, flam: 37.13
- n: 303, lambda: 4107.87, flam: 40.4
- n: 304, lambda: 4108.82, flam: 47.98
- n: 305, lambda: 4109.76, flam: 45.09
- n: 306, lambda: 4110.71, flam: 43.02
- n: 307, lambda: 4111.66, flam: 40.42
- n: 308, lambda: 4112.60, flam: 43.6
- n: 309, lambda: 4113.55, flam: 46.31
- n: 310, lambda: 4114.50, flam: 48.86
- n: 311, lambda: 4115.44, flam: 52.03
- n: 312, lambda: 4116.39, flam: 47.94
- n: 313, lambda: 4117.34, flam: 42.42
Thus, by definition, 1.43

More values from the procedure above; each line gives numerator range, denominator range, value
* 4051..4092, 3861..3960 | 1.43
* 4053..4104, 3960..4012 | 1.22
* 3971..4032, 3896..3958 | 1.27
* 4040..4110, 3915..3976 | 1.44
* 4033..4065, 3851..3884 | 1.44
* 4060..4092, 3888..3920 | 1.40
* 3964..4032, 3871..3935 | 1.29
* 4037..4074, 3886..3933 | 1.44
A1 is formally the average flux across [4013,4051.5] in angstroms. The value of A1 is 48.8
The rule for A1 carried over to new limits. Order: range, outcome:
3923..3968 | 34.6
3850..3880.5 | 37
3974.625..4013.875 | 45.1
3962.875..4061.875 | 44.7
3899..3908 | 37.4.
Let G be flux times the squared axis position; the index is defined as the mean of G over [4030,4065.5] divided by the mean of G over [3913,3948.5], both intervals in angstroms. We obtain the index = 1.4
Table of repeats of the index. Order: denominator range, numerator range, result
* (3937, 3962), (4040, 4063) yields 1.28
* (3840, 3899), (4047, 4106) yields 1.48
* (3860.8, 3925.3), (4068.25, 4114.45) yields 1.39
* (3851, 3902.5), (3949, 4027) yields 1.24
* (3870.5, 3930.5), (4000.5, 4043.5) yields 1.44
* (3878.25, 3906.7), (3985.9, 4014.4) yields 1.43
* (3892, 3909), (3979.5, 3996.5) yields 1.30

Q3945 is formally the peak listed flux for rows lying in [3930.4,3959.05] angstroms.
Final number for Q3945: 47.45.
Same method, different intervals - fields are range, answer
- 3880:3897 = 42.78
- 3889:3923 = 47.5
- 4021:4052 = 57.33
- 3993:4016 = 56.14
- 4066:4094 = 58.32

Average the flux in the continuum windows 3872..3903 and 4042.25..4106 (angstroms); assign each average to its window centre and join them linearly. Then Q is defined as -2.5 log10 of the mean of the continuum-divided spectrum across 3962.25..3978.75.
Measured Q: 0.30 mag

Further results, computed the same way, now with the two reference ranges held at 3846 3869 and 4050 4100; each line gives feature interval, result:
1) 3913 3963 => 0.13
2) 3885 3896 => 0.16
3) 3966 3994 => 0.13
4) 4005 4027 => -0.10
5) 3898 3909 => 0.06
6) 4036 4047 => -0.11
